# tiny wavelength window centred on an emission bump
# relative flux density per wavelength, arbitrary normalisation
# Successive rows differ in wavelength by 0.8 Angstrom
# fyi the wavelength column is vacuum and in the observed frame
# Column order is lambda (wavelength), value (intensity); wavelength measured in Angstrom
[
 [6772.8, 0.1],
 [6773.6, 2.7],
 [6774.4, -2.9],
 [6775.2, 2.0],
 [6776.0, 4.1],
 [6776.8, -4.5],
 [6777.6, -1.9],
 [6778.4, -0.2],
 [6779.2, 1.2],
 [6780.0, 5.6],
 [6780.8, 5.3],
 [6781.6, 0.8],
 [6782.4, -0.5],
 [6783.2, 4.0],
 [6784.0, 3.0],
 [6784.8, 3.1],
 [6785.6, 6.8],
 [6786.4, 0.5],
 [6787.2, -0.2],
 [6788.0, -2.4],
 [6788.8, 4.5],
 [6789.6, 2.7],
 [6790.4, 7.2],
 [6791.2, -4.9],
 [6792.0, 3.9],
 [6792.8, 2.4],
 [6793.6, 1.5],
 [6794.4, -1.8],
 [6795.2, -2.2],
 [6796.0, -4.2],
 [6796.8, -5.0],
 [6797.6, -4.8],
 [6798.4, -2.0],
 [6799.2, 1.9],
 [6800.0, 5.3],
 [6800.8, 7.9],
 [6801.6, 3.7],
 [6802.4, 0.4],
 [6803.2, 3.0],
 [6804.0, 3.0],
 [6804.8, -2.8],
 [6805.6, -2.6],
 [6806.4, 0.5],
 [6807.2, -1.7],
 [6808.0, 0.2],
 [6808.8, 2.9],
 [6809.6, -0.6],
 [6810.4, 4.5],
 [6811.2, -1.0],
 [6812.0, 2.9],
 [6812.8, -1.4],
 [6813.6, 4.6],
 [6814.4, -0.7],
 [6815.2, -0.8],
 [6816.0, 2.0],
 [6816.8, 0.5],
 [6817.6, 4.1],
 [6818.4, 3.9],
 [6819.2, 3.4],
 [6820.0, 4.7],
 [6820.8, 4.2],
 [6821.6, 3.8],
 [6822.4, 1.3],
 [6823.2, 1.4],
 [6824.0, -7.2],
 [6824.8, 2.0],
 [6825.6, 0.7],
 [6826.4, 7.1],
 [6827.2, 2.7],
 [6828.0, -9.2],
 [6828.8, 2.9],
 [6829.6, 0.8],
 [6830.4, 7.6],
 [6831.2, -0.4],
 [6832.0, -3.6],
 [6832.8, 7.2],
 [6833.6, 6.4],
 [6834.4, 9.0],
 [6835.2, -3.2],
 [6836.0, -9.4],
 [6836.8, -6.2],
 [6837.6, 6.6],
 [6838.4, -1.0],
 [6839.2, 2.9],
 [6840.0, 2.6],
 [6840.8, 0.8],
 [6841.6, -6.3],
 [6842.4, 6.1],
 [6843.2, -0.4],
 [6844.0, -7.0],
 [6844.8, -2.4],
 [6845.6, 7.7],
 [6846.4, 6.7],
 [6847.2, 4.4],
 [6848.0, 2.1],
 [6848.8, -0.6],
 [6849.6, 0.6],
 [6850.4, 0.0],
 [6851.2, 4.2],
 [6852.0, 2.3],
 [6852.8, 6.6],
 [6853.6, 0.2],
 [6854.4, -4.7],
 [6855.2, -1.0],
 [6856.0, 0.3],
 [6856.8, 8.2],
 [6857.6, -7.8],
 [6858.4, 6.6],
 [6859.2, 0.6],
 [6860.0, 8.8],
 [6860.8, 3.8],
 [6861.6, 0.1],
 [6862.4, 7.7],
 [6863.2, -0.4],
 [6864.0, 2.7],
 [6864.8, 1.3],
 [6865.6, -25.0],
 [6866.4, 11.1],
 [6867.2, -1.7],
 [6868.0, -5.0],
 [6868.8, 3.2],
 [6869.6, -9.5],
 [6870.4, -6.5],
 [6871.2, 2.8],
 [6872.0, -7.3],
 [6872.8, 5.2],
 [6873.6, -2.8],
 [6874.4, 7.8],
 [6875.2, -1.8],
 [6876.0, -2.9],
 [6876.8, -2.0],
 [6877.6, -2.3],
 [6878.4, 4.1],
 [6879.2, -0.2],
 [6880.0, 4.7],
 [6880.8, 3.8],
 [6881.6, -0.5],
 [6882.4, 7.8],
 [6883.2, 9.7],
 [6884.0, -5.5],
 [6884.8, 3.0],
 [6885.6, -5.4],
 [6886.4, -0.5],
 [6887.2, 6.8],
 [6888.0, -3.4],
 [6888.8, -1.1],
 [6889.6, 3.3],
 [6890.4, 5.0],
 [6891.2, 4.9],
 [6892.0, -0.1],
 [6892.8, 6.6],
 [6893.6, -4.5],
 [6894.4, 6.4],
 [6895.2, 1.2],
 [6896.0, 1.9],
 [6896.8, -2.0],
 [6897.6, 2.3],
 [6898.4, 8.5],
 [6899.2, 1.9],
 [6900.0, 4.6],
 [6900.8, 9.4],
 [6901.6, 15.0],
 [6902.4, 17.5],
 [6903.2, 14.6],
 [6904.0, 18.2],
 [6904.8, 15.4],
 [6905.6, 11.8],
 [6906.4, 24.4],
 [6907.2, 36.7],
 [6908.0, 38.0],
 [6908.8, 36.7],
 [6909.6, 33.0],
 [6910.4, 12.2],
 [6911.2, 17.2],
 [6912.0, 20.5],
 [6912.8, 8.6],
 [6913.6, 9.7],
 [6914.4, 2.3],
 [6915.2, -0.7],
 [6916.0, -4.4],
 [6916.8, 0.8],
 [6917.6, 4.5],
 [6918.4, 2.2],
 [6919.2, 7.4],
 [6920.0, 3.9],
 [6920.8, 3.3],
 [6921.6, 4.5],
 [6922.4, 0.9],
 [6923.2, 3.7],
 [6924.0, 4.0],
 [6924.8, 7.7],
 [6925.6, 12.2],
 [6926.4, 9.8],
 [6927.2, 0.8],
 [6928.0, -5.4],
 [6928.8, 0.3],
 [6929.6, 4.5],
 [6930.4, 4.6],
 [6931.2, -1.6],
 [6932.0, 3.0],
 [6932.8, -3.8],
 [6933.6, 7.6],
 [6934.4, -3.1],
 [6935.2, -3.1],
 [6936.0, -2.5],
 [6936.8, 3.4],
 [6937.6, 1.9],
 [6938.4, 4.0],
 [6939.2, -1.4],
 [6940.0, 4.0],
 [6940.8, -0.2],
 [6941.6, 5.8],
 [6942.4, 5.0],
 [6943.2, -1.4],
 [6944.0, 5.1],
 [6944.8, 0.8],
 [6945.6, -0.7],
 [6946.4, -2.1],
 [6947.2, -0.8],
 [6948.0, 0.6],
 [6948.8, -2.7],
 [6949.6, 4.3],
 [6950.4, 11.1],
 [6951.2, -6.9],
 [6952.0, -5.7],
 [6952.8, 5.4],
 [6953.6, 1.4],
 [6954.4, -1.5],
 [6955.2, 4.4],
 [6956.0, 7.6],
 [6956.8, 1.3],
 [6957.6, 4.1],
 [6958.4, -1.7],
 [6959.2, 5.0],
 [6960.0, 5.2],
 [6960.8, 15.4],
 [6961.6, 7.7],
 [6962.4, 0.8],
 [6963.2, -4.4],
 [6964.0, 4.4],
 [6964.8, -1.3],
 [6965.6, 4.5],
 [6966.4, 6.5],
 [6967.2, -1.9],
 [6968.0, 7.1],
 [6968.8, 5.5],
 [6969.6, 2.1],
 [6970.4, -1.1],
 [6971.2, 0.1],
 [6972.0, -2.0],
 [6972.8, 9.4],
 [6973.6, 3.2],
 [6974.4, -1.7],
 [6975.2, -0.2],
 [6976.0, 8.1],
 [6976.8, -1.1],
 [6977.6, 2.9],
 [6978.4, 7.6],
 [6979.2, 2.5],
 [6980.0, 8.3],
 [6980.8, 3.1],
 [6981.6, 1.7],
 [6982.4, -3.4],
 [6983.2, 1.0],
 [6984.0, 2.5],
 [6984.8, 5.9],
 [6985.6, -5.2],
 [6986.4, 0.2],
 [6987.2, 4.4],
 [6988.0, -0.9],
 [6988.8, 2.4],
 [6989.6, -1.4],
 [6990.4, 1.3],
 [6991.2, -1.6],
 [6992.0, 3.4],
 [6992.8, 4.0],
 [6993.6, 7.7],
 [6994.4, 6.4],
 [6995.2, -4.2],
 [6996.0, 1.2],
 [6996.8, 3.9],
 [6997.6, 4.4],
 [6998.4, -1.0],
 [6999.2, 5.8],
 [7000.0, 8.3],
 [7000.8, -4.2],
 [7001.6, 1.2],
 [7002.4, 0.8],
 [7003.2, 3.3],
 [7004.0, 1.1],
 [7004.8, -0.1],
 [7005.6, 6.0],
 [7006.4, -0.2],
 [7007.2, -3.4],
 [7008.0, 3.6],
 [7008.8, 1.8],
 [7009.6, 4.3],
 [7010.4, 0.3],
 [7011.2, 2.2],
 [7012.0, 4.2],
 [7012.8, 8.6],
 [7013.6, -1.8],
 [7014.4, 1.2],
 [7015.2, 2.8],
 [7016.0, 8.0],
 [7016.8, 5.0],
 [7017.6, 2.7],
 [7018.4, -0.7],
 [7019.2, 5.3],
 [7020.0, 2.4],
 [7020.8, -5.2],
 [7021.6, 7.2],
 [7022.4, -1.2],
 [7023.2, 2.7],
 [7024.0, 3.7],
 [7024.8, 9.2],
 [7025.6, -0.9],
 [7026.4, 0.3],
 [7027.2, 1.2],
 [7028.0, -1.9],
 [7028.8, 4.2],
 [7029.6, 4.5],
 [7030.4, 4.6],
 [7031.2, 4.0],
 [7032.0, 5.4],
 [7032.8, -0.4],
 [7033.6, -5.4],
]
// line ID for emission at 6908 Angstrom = [O II]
